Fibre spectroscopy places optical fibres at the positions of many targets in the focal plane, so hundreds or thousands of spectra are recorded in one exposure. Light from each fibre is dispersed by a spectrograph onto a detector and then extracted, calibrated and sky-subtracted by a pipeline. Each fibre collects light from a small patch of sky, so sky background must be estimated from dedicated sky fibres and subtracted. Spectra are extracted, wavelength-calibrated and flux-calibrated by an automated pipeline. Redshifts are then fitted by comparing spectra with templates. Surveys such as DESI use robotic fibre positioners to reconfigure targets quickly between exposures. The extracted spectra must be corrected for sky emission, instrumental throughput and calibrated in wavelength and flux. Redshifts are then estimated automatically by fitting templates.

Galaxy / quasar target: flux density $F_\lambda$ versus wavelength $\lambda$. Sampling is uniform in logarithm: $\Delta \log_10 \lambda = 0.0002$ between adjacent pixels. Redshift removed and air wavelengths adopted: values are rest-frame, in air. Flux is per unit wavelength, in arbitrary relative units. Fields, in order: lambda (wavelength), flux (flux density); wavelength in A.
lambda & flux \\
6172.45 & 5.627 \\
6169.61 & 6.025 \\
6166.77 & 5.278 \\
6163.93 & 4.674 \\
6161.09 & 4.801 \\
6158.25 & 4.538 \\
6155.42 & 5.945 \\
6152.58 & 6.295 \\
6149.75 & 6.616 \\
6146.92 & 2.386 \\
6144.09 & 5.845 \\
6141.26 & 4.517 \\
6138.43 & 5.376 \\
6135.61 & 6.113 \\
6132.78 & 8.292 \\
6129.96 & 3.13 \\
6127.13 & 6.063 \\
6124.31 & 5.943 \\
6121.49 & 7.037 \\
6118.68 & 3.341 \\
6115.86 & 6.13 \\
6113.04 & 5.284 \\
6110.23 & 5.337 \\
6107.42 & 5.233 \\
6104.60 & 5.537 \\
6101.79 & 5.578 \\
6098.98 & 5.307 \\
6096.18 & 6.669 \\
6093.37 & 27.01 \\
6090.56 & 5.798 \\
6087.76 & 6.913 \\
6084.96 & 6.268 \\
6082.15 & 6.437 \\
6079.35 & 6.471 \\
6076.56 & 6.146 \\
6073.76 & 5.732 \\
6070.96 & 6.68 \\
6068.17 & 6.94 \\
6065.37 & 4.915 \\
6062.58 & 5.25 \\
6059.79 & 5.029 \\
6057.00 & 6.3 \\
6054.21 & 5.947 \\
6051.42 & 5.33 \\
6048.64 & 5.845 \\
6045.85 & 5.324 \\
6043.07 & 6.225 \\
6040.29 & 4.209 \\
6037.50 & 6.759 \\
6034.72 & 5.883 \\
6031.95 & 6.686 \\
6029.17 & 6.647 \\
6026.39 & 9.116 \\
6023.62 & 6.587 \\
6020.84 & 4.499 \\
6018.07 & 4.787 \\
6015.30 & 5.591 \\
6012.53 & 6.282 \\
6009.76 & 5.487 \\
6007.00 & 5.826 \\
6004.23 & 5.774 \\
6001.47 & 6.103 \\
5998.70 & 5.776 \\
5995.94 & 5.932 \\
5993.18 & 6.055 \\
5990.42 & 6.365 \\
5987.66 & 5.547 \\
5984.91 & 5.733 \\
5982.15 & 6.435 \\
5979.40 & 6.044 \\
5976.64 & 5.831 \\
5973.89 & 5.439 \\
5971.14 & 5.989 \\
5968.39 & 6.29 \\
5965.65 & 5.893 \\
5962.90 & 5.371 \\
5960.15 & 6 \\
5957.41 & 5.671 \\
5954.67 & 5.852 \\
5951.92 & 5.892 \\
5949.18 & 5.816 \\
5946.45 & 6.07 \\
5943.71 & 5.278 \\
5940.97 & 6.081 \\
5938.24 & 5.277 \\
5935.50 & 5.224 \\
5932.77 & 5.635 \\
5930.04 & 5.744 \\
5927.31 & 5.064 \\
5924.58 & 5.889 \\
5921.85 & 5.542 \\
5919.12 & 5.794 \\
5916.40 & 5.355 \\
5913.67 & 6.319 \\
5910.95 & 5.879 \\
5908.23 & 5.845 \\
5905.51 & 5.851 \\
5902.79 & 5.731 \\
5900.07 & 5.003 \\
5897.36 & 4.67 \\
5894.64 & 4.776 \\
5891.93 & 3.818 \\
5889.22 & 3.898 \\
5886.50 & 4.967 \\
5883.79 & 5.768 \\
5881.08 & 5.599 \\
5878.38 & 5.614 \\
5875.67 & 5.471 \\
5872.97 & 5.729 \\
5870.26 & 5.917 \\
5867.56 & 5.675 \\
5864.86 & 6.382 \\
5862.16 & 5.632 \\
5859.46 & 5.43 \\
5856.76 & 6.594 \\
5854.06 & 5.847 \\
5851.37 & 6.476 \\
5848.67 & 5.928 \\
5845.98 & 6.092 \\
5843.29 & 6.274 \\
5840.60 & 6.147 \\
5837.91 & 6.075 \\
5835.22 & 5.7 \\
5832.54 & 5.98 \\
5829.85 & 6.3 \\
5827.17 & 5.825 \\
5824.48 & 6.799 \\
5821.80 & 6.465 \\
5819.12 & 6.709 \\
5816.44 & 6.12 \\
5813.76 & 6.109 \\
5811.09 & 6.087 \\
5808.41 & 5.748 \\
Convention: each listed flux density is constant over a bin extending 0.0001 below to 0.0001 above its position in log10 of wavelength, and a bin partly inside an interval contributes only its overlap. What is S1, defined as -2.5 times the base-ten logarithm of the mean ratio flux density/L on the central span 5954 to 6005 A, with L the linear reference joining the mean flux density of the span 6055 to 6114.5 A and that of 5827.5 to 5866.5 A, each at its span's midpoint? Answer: 0.108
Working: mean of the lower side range 6.05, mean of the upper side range 6.89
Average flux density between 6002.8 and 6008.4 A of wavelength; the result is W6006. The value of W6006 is 5.81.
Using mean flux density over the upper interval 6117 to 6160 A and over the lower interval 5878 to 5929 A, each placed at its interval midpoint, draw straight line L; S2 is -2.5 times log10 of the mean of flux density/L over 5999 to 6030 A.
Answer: -0.13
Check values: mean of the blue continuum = 5.33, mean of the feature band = 6.04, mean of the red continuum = 5.43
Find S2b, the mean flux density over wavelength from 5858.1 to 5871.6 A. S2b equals 5.81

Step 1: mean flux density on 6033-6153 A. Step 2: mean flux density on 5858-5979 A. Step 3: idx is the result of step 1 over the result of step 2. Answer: 1.12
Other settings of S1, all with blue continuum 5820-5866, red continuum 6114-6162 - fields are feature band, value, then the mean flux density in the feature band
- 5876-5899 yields 0.22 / 4.92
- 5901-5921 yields 0.03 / 5.8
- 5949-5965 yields 0.02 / 5.77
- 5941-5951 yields 0.02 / 5.78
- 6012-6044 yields -0.08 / 6.1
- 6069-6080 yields -0.13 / 6.28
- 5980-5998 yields -0.04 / 6.01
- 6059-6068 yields 0.06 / 5.32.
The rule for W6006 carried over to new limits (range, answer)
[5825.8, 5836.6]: 5.95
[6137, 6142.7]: 4.96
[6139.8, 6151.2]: 4.85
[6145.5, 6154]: 5.1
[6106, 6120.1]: 5.07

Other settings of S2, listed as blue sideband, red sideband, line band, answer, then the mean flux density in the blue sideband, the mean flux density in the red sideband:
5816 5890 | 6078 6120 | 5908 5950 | 0.11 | 5.92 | 7.16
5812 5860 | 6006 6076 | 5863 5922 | 0.13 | 6.17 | 5.92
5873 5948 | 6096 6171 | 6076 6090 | -0.18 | 5.42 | 5.43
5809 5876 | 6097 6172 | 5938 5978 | 0.00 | 6.08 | 5.42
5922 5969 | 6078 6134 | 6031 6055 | 0.11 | 5.7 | 6.88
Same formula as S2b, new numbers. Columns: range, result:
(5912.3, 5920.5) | 5.82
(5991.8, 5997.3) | 5.99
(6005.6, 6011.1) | 5.66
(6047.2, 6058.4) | 5.85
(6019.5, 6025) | 5.54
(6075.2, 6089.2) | 6.45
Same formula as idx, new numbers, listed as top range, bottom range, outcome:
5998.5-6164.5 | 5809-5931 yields 1.06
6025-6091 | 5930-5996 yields 1.05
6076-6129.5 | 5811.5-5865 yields 1.13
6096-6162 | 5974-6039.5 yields 0.90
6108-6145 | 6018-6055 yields 0.92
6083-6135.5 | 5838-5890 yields 1.19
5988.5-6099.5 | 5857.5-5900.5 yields 1.23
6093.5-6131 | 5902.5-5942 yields 1.09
